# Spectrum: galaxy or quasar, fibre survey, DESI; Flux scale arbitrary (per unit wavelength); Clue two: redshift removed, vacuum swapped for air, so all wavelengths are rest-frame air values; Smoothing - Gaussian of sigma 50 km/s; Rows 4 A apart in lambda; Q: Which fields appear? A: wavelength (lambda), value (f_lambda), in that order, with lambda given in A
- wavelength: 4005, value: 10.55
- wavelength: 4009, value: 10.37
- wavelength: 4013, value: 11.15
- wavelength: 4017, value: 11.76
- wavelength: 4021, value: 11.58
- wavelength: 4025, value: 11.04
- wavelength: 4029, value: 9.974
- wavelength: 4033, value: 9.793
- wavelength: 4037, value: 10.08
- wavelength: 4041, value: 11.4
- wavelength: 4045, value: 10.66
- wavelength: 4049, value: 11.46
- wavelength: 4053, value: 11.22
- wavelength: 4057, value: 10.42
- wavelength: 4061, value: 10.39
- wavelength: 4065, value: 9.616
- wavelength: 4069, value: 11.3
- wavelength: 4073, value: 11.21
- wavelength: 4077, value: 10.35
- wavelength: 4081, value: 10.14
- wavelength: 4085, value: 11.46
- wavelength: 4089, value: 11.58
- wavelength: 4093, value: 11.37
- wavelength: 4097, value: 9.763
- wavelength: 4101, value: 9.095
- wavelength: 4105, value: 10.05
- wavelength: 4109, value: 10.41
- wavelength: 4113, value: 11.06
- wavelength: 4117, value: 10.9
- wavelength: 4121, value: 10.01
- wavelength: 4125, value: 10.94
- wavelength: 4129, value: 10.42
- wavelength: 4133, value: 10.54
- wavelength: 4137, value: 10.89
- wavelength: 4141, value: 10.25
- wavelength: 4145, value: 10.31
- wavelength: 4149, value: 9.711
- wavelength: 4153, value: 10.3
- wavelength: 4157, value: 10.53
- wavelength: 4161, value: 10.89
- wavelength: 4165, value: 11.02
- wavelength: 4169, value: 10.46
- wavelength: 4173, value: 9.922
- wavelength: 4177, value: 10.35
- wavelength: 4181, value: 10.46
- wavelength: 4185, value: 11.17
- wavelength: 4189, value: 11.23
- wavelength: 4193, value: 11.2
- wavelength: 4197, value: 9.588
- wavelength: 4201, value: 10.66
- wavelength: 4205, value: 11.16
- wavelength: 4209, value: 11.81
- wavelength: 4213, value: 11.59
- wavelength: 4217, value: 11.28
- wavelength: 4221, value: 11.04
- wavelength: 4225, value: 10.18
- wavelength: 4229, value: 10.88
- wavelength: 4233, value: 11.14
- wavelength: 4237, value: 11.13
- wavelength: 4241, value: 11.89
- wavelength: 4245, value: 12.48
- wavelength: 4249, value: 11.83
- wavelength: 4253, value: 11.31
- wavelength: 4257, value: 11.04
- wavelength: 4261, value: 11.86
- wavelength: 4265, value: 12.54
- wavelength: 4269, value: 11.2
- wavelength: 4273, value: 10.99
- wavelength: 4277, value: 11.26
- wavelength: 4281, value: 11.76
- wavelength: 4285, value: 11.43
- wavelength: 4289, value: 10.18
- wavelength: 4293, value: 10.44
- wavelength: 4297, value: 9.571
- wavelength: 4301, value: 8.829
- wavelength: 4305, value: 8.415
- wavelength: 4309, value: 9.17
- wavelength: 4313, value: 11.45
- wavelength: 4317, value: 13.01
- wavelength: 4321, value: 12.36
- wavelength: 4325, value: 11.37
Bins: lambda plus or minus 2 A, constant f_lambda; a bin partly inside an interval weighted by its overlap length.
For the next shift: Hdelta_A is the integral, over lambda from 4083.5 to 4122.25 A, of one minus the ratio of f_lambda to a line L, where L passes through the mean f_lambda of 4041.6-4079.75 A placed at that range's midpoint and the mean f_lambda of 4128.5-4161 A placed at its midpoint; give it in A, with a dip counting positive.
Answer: 0.0 A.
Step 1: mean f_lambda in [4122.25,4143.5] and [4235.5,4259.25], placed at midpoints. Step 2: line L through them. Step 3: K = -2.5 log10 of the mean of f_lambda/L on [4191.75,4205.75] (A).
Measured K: 0.06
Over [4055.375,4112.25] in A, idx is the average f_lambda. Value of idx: 10.5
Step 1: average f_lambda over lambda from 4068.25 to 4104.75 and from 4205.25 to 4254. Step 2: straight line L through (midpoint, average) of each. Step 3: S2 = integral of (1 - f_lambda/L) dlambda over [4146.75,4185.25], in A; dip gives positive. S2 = 2.1 A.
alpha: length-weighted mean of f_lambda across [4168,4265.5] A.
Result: 11.1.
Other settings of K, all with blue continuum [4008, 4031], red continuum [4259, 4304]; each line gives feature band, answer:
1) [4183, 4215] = -0.01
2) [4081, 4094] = -0.03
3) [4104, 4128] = 0.04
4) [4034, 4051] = 0.02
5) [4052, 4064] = 0.04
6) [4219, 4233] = 0.01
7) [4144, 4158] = 0.08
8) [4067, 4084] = 0.02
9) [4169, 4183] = 0.07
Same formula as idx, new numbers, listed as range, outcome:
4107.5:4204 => 10.6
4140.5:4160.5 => 10.3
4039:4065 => 10.8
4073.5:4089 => 10.8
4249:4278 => 11.5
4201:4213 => 11.4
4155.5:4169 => 10.8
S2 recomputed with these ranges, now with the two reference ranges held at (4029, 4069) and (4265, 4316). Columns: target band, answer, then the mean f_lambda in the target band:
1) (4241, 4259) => -2.0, 11.7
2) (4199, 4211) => -0.8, 11.2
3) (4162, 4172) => -0.1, 10.7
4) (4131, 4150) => 0.3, 10.4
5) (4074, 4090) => -0.5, 10.9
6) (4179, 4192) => -0.5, 11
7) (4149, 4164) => 0.1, 10.5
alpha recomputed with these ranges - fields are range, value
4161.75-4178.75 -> 10.5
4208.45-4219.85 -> 11.5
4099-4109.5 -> 9.77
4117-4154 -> 10.4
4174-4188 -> 10.6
